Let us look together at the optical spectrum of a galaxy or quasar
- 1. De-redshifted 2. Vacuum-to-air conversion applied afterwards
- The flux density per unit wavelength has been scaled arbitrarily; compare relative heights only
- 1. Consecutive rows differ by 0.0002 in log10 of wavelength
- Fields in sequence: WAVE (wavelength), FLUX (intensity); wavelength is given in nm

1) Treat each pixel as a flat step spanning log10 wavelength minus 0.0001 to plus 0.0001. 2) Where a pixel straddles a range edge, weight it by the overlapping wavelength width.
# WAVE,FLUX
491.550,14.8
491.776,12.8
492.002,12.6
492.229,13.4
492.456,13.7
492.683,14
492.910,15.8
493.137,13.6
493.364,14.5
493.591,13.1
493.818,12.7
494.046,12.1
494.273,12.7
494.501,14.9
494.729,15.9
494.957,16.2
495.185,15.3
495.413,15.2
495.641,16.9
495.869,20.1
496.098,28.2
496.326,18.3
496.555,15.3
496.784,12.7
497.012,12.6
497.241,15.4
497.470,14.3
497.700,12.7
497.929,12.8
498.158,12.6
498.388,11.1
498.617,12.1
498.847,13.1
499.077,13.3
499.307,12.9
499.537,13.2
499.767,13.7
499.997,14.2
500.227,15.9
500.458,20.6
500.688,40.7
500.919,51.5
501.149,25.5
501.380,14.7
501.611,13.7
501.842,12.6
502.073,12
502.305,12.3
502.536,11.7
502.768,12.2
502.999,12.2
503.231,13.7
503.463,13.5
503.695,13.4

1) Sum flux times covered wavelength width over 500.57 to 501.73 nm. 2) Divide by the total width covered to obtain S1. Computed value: 29.2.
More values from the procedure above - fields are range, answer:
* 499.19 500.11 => 13.5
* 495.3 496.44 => 19.8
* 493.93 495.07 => 14.3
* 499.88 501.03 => 28.5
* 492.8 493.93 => 13.9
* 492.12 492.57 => 13.5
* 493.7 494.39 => 12.5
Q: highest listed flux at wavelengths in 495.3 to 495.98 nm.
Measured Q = 20.1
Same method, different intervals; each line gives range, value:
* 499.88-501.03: 51.5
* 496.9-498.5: 15.4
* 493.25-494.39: 14.5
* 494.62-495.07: 16.2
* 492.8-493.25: 15.8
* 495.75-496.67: 28.2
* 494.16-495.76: 16.9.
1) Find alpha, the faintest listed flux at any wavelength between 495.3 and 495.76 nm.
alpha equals 15.2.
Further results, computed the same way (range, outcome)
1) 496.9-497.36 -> 12.6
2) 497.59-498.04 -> 12.7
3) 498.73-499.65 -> 12.9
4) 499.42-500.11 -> 13.2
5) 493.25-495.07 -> 12.1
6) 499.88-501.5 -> 14.2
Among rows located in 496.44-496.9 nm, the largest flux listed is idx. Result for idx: 15.3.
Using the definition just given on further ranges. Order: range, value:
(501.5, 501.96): 13.7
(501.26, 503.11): 14.7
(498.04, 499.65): 13.3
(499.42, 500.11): 14.2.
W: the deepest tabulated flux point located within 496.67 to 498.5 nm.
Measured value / 11.1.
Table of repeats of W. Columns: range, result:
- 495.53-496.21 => 16.9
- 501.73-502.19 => 12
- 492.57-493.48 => 13.6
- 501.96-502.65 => 11.7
